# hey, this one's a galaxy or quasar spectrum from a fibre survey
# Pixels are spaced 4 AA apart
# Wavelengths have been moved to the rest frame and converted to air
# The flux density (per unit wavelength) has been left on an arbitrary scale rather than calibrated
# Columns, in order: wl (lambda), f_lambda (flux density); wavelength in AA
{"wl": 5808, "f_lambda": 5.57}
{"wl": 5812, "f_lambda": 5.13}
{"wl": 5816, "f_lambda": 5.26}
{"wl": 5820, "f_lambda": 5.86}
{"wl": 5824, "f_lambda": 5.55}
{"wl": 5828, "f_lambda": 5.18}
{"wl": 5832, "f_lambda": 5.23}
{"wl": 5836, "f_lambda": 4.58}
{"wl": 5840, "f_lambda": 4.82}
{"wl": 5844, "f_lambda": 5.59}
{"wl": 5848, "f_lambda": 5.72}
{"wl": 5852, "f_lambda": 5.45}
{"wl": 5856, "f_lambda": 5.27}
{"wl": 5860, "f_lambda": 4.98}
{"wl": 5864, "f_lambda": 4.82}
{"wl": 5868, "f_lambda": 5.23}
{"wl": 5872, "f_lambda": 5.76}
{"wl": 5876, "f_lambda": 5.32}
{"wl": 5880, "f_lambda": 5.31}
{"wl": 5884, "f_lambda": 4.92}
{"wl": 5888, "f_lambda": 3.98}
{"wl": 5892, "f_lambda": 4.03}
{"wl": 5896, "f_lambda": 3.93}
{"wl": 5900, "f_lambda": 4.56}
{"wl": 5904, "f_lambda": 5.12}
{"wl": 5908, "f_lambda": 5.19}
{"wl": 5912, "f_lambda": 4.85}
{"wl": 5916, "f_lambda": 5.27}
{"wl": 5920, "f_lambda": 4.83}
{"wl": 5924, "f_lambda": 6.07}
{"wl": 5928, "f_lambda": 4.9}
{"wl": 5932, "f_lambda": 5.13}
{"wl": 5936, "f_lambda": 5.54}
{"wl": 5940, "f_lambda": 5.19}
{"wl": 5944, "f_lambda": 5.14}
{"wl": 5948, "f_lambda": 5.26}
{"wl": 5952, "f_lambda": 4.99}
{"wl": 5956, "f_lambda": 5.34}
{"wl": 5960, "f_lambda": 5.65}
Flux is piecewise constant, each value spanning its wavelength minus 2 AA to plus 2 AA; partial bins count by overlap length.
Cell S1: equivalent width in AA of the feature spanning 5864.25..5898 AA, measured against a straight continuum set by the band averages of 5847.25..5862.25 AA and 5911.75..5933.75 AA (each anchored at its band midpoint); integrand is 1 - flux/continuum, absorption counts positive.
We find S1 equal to 3.0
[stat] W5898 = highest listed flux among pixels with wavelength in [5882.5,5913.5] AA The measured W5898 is 5.19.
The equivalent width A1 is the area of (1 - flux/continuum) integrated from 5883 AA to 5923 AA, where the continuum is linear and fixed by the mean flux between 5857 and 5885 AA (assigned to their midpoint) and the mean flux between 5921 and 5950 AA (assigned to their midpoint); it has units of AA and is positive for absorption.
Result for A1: 4.2 AA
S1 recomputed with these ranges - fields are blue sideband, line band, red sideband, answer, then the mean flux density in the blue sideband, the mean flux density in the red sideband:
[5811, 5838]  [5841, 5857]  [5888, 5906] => -1.7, 5.26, 4.36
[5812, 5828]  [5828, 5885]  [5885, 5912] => -2.4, 5.46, 4.51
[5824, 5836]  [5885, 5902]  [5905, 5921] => 3.0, 5.16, 5.05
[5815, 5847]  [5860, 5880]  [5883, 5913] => -1.7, 5.27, 4.55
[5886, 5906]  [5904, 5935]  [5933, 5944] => -2.1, 4.32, 5.3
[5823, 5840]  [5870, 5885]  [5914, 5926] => -0.3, 5.07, 5.39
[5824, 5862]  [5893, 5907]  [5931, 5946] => 1.9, 5.22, 5.26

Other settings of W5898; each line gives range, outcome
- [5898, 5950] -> 6.07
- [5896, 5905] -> 5.12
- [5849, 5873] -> 5.76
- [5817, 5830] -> 5.86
